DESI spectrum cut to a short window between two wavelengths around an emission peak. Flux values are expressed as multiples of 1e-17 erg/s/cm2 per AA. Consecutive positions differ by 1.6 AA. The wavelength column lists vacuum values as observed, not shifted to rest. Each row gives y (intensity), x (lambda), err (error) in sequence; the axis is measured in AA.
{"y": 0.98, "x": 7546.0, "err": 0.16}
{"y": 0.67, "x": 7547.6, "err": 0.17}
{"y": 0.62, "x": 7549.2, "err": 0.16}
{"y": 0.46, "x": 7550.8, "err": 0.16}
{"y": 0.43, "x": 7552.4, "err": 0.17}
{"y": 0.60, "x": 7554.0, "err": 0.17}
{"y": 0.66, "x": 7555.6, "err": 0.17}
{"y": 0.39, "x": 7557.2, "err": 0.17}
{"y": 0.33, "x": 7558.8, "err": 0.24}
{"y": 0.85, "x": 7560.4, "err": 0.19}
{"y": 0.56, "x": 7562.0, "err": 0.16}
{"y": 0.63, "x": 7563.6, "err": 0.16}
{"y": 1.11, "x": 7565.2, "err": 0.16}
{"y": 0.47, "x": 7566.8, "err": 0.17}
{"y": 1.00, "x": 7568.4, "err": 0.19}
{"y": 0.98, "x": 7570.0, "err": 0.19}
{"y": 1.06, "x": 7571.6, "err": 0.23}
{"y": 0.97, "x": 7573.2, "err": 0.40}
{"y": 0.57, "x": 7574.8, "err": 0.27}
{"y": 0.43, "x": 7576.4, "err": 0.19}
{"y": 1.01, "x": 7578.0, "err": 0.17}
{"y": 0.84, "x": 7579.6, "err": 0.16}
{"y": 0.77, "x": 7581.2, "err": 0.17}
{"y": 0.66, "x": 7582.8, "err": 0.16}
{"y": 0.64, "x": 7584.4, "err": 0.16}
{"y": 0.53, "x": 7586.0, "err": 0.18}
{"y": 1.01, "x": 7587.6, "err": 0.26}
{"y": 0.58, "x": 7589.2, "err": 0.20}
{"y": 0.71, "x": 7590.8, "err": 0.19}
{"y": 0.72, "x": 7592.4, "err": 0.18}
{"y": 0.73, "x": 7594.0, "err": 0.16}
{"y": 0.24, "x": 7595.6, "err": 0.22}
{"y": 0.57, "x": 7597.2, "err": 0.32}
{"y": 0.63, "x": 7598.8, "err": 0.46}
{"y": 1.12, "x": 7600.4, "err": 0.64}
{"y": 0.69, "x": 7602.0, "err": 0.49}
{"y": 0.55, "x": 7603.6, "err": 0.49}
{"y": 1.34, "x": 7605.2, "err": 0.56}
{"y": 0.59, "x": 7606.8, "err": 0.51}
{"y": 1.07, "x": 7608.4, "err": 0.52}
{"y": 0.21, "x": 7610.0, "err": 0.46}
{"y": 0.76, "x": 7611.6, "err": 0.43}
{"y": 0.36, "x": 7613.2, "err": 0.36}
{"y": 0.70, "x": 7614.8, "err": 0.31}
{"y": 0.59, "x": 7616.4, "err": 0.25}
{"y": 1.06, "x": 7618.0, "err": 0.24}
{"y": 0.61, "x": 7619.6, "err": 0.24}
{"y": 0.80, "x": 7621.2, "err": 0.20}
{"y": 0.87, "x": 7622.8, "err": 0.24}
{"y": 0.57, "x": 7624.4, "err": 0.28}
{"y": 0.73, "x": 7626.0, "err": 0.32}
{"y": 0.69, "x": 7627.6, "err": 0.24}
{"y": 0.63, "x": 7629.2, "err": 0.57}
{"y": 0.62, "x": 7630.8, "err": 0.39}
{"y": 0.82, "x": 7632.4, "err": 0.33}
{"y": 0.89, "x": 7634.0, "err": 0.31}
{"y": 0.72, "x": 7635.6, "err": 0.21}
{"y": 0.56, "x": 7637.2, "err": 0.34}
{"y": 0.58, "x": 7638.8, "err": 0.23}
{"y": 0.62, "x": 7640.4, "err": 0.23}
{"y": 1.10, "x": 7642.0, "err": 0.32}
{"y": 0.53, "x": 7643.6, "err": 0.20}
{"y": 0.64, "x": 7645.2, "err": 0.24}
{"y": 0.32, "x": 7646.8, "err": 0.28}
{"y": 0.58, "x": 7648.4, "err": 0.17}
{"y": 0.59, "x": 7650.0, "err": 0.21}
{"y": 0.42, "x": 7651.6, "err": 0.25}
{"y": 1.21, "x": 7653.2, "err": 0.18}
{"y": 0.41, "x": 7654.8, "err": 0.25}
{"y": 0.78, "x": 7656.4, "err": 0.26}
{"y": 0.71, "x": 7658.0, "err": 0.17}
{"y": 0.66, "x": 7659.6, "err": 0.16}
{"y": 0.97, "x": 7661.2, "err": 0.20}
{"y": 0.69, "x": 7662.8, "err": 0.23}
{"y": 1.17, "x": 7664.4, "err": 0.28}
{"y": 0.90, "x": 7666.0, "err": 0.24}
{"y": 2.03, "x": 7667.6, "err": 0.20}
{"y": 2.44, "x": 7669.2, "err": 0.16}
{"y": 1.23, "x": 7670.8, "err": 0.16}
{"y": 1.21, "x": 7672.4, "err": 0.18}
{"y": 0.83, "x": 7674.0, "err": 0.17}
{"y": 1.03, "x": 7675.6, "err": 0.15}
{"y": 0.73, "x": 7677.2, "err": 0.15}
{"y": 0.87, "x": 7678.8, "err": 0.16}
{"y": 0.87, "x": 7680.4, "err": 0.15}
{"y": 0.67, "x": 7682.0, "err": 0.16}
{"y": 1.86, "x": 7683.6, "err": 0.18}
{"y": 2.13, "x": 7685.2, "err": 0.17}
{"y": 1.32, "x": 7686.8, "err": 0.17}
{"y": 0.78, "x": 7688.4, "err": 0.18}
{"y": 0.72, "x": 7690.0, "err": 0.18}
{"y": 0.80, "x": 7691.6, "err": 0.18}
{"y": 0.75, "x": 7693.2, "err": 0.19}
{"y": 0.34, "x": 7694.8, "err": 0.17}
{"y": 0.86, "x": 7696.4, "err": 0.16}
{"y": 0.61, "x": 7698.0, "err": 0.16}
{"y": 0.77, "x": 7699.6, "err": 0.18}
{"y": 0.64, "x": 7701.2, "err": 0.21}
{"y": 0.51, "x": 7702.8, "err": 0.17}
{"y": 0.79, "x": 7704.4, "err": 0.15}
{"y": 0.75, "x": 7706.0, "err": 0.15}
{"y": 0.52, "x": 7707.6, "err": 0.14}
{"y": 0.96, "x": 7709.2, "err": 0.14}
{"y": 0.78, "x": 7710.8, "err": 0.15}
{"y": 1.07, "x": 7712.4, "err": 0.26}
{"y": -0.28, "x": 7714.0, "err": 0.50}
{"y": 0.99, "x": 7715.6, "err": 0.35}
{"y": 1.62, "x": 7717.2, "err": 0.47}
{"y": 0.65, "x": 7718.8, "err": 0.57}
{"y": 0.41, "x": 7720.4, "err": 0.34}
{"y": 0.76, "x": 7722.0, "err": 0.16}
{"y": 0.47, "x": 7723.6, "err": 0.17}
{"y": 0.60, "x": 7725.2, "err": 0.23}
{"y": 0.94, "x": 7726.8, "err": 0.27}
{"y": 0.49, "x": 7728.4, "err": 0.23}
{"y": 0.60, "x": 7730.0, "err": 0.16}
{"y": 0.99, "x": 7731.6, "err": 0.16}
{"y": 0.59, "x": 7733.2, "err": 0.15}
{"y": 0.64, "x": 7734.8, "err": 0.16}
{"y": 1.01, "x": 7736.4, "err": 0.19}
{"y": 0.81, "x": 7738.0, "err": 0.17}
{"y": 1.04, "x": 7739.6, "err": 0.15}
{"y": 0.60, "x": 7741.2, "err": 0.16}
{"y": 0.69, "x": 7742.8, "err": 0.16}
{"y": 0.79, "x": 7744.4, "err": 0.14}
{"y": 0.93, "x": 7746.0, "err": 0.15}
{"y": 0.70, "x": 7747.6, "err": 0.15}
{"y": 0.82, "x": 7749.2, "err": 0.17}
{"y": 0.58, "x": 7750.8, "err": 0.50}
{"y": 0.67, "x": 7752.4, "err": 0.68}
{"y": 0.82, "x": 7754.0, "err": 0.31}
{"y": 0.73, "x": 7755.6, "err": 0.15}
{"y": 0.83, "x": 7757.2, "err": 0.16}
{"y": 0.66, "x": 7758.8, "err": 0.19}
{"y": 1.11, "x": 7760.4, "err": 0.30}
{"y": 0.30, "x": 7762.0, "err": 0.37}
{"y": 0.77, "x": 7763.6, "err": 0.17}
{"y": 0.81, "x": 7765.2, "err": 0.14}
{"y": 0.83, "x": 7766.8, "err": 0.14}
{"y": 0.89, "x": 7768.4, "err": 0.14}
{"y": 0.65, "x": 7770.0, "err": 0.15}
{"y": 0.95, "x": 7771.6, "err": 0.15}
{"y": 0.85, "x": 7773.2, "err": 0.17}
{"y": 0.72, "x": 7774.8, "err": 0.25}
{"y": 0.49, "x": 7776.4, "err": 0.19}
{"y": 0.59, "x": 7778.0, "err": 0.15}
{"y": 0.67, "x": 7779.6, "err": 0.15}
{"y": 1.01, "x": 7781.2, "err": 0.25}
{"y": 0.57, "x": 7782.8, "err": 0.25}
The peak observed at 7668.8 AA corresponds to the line [S II] 6716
